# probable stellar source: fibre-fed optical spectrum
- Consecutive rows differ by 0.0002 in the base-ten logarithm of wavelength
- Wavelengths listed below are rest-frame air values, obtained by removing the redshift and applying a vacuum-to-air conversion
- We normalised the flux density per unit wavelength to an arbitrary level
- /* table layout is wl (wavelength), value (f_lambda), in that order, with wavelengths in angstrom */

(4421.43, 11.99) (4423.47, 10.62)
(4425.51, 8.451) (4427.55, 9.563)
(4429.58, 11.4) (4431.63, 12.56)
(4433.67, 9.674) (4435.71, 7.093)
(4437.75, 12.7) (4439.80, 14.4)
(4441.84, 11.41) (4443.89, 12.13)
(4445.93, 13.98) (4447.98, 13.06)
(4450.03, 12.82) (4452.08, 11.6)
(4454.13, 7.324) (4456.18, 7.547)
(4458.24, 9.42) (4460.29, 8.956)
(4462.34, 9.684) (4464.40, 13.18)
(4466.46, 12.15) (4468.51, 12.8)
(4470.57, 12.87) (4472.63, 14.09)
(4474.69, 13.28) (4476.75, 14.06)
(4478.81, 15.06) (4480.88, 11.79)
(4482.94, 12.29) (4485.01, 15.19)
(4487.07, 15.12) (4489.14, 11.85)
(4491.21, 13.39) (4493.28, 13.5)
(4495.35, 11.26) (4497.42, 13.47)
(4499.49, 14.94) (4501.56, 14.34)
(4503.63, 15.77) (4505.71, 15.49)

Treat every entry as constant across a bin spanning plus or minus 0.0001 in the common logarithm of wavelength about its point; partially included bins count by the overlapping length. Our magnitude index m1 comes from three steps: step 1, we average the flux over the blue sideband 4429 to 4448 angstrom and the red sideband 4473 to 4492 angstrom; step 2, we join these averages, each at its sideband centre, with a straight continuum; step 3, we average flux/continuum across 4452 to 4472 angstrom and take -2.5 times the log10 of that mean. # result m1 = 0.21 mag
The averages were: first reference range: 11.8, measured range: 10.6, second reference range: 13.6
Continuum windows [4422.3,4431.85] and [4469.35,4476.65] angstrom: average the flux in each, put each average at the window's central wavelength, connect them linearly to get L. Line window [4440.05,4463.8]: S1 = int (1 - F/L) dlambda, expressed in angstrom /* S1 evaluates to 2.2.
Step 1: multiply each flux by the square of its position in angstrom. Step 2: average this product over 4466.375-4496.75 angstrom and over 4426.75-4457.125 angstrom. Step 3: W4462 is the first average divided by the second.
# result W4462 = 1.21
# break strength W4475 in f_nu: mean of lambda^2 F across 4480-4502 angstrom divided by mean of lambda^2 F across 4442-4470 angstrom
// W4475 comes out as 1.22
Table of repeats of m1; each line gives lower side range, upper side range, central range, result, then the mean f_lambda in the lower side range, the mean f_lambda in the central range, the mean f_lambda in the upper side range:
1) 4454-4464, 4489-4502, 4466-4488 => -0.22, 8.99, 13.6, 13.3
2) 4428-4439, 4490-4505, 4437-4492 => -0.01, 10.7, 12.3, 13.8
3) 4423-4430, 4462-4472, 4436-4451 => -0.16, 9.85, 12.6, 12.4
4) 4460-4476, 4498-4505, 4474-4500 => 0.03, 12.3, 13.4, 14.9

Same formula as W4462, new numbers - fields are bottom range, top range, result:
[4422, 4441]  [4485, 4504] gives 1.32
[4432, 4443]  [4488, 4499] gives 1.18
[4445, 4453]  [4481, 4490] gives 1.06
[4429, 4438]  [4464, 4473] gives 1.25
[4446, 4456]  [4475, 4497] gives 1.22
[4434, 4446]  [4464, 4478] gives 1.15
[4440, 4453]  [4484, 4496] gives 1.09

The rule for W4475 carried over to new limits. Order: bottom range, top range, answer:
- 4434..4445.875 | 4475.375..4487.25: 1.21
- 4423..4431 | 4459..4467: 1.10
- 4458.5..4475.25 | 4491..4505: 1.17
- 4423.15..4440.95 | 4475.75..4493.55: 1.30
